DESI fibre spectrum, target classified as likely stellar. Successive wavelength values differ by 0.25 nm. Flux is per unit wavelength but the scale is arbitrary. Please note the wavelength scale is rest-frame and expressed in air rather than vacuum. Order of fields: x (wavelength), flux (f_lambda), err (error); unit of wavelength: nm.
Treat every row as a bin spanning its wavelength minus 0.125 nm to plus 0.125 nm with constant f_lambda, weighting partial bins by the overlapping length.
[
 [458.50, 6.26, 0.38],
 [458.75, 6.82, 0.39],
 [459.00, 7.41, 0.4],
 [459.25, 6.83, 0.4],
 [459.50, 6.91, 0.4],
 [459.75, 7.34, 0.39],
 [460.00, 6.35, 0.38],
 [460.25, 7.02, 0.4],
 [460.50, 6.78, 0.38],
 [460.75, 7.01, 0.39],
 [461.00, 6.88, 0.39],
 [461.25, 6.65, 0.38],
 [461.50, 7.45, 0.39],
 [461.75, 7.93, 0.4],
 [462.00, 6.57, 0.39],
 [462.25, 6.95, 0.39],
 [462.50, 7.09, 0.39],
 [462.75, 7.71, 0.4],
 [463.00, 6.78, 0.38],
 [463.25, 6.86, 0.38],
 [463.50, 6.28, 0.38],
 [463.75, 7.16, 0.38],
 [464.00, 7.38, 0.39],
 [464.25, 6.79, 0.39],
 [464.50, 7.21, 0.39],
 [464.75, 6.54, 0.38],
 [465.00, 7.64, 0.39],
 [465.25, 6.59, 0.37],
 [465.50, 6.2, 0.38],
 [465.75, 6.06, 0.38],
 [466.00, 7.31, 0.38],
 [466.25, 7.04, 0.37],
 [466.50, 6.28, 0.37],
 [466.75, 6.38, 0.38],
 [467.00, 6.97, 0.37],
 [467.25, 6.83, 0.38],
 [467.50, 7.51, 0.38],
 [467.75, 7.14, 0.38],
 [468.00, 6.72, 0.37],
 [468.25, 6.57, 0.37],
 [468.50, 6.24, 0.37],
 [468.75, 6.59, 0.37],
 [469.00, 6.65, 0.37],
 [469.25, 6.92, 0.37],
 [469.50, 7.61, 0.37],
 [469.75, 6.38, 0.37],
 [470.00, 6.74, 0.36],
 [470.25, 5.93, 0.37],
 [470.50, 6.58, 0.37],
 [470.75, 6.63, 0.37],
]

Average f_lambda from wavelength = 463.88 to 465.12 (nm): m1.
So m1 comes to 7.11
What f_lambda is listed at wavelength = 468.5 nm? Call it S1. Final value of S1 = 6.24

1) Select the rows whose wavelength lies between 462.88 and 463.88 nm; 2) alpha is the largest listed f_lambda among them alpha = 7.16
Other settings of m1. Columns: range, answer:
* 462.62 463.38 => 7.11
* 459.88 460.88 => 6.79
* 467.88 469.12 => 6.55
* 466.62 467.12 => 6.67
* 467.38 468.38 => 6.98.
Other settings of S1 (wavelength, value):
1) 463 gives 6.78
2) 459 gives 7.41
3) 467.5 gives 7.51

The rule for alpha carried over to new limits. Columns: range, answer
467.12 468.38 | 7.51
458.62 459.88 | 7.41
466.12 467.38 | 7.04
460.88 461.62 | 7.45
